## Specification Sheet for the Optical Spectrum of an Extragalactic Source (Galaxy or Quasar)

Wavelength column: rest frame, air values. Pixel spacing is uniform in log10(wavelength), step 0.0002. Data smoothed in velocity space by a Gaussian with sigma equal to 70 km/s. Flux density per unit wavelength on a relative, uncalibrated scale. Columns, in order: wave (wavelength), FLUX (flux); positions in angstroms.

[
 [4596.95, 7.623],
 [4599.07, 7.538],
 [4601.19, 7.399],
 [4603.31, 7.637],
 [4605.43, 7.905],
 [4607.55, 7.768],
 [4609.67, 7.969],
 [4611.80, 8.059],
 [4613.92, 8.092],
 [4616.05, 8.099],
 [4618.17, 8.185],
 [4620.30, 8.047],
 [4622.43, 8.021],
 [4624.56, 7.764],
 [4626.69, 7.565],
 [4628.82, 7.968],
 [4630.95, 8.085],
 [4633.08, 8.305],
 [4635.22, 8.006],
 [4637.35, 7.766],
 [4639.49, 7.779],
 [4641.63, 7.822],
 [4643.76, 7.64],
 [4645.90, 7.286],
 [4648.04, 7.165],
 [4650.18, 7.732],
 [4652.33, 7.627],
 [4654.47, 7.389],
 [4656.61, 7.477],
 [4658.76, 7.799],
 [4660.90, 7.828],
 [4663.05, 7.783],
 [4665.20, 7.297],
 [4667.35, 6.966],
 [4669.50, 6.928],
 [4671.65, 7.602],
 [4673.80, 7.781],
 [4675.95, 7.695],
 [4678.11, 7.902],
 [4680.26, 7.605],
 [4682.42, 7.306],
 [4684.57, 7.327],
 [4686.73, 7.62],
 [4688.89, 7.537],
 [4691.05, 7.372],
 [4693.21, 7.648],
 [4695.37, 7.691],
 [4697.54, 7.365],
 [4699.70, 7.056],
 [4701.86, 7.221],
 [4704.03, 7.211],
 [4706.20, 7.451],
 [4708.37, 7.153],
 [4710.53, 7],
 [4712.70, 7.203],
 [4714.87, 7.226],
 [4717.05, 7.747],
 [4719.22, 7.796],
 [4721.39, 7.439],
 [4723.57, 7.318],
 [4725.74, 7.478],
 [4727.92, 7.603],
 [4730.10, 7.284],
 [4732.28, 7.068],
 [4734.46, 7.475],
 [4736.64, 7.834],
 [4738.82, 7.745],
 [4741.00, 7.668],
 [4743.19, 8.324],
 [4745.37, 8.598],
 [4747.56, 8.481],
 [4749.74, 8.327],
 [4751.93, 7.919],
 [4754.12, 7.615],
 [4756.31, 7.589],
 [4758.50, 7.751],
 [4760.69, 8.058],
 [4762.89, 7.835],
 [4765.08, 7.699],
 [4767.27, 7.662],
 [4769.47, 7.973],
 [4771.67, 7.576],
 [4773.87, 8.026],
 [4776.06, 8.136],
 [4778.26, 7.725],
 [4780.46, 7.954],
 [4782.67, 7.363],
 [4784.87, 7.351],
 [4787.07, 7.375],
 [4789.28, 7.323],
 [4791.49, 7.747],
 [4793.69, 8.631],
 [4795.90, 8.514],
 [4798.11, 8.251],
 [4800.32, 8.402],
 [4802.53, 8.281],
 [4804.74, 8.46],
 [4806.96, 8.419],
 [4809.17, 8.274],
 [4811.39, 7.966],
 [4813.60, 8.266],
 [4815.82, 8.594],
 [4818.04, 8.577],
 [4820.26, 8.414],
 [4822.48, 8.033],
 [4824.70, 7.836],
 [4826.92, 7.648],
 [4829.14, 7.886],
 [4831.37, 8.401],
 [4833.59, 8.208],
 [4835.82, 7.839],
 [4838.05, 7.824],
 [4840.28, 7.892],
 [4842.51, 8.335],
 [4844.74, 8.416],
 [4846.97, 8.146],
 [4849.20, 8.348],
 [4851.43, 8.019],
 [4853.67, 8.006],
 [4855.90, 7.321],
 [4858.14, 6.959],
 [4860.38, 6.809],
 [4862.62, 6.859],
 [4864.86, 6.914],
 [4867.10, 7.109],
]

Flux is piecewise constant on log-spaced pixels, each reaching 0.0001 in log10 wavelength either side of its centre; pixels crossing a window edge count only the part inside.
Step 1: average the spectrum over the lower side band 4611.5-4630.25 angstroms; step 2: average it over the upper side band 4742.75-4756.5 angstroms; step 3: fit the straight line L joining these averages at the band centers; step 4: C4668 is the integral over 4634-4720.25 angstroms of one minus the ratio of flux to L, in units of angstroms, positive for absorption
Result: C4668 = 5.96 angstroms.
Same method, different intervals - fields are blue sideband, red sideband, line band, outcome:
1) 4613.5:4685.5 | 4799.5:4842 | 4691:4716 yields 1.7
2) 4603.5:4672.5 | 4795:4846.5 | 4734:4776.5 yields 0.6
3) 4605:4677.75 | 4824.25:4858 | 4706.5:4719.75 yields 0.8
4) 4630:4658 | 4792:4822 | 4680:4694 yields 0.7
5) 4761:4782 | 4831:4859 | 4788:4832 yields -1.6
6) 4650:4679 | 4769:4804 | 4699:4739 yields 1.7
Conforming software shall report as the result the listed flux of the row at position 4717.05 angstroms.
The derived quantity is 7.747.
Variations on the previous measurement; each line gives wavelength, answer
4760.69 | 8.058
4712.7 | 7.203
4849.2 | 8.348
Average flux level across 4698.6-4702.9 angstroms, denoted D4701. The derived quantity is 7.15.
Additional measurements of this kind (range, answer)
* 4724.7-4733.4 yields 7.35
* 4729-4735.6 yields 7.28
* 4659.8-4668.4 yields 7.47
